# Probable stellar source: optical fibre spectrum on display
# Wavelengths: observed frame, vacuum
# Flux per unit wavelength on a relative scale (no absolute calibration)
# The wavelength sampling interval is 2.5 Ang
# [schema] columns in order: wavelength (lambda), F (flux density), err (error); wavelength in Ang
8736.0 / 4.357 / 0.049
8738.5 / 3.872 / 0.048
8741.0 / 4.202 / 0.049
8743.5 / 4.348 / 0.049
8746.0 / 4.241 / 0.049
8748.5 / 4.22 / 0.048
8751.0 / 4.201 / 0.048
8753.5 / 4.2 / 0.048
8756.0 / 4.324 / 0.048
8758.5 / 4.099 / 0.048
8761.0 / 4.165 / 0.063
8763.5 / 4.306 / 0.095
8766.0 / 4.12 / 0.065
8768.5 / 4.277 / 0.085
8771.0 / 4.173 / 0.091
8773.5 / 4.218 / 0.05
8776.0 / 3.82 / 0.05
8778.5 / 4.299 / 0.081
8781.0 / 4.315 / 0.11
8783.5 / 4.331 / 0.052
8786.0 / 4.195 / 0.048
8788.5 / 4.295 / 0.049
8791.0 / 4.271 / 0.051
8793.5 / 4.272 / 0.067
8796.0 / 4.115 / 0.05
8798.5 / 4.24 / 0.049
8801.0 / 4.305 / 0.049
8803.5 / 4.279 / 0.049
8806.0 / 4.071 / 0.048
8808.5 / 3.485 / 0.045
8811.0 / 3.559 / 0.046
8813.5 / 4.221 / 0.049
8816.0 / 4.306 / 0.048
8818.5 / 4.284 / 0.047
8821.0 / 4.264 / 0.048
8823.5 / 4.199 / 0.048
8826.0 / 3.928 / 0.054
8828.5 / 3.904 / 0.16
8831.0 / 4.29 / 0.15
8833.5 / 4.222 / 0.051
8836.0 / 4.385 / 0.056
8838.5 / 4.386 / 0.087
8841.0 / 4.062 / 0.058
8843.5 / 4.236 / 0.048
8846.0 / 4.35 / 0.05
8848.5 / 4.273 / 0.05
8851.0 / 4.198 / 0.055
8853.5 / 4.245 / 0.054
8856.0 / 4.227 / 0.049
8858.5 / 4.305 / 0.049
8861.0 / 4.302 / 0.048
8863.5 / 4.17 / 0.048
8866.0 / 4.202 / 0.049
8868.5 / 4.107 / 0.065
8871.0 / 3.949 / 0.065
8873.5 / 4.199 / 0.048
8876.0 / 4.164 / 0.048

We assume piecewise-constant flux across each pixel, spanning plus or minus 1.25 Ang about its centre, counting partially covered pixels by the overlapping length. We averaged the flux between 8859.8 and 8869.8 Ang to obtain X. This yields 4.19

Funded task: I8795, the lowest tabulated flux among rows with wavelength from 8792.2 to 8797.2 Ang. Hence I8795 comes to 4.115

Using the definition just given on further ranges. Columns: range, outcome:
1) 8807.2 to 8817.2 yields 3.485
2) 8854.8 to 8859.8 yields 4.227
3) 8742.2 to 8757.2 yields 4.2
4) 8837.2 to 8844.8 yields 4.062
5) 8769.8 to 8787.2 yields 3.82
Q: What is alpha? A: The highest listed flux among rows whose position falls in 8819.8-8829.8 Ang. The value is 4.264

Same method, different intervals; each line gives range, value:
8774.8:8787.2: 4.331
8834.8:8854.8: 4.386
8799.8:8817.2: 4.306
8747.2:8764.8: 4.324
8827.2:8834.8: 4.29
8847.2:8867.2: 4.305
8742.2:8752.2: 4.348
